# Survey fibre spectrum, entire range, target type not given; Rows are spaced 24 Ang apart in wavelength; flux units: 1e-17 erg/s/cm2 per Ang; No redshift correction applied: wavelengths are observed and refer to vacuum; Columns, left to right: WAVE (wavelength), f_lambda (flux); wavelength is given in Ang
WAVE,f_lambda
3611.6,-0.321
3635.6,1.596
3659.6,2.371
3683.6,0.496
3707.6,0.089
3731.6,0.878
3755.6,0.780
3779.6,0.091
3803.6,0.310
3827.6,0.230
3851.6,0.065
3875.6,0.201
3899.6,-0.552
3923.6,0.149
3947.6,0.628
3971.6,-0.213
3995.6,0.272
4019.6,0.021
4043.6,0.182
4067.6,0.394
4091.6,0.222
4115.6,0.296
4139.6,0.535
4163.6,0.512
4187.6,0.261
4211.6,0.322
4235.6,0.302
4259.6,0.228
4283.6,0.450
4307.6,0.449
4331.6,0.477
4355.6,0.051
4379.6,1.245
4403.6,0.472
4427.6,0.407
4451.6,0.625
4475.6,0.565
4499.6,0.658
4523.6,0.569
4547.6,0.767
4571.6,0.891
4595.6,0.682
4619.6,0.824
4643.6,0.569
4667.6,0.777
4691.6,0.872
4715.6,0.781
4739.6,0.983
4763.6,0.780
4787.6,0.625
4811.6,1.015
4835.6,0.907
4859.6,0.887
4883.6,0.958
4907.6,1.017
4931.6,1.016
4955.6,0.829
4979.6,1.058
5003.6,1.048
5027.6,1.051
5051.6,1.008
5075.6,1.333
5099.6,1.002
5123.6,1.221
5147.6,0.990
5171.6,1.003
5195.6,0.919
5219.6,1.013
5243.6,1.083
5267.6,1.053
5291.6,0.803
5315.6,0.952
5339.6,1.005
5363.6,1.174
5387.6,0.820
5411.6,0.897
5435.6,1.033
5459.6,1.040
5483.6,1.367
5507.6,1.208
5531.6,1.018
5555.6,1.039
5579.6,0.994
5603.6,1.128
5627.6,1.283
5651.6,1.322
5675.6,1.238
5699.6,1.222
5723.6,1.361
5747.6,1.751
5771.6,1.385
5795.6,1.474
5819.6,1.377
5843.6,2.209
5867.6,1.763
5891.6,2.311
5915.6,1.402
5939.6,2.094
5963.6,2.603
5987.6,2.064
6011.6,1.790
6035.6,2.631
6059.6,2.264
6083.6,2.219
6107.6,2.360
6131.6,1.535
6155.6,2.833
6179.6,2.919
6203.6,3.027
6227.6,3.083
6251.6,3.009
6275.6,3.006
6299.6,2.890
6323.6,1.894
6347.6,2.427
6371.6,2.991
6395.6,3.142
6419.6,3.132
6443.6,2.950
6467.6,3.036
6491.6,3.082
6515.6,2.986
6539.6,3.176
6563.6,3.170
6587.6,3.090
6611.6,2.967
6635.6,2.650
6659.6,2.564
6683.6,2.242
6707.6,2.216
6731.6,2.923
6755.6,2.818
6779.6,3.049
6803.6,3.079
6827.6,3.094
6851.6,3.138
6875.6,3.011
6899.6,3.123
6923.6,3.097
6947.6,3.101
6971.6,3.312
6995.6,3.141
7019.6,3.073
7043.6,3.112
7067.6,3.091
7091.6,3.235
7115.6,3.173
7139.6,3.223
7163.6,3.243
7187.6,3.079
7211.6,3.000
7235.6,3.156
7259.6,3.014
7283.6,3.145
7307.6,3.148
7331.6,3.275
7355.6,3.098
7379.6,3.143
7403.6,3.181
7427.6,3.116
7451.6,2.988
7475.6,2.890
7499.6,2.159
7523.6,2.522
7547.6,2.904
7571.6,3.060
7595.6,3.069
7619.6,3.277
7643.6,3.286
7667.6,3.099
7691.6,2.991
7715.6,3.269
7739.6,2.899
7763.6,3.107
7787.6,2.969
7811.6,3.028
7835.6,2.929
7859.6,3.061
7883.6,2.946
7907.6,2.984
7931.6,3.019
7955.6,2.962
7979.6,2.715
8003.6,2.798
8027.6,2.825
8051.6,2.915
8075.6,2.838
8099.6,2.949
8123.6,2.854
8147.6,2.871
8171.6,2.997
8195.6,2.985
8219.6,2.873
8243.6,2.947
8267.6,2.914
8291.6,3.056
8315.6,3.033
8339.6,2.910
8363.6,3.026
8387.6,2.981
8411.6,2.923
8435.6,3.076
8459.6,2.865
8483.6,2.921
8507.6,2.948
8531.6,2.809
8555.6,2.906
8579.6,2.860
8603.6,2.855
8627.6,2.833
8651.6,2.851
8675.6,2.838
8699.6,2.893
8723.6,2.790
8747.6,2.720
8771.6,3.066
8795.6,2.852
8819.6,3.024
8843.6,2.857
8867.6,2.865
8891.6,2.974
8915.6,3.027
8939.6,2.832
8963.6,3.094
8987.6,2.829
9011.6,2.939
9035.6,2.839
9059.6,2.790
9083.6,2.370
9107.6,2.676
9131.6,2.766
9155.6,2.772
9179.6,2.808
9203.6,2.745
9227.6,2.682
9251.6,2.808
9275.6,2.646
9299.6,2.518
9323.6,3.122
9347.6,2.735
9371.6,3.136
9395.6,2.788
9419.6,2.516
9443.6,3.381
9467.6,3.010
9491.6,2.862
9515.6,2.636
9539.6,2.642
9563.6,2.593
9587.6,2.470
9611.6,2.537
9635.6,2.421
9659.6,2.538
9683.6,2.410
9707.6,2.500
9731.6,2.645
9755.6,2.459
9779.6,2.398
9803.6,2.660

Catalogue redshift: 0.54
